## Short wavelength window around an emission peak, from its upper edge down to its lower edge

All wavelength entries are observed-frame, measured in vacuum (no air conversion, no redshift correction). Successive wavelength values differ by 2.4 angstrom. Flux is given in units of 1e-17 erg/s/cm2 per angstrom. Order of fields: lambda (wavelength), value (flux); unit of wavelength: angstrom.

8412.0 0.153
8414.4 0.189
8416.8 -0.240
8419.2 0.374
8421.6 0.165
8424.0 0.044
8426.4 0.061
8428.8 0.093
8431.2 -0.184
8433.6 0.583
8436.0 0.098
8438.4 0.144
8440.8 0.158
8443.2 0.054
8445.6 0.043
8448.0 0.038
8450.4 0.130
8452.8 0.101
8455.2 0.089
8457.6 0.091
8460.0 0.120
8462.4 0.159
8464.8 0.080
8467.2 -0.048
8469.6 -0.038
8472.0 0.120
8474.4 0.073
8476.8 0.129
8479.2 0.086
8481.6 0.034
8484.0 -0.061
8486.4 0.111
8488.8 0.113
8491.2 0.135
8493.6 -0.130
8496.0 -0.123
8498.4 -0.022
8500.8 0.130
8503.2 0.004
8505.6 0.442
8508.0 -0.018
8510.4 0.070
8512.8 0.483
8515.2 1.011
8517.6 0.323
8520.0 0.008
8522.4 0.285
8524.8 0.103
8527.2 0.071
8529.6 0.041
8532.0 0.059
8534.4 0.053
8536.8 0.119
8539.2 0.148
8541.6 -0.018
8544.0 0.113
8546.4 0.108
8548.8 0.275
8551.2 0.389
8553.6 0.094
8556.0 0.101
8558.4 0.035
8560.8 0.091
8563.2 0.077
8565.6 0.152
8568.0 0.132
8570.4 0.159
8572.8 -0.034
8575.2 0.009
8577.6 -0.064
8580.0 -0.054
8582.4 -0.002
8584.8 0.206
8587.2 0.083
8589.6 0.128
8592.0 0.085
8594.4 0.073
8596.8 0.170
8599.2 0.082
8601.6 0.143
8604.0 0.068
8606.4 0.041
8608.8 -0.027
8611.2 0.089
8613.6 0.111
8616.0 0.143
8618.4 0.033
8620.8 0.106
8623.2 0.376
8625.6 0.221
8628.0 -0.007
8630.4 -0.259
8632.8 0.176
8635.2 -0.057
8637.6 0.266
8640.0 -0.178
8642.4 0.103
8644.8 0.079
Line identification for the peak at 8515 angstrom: H-beta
